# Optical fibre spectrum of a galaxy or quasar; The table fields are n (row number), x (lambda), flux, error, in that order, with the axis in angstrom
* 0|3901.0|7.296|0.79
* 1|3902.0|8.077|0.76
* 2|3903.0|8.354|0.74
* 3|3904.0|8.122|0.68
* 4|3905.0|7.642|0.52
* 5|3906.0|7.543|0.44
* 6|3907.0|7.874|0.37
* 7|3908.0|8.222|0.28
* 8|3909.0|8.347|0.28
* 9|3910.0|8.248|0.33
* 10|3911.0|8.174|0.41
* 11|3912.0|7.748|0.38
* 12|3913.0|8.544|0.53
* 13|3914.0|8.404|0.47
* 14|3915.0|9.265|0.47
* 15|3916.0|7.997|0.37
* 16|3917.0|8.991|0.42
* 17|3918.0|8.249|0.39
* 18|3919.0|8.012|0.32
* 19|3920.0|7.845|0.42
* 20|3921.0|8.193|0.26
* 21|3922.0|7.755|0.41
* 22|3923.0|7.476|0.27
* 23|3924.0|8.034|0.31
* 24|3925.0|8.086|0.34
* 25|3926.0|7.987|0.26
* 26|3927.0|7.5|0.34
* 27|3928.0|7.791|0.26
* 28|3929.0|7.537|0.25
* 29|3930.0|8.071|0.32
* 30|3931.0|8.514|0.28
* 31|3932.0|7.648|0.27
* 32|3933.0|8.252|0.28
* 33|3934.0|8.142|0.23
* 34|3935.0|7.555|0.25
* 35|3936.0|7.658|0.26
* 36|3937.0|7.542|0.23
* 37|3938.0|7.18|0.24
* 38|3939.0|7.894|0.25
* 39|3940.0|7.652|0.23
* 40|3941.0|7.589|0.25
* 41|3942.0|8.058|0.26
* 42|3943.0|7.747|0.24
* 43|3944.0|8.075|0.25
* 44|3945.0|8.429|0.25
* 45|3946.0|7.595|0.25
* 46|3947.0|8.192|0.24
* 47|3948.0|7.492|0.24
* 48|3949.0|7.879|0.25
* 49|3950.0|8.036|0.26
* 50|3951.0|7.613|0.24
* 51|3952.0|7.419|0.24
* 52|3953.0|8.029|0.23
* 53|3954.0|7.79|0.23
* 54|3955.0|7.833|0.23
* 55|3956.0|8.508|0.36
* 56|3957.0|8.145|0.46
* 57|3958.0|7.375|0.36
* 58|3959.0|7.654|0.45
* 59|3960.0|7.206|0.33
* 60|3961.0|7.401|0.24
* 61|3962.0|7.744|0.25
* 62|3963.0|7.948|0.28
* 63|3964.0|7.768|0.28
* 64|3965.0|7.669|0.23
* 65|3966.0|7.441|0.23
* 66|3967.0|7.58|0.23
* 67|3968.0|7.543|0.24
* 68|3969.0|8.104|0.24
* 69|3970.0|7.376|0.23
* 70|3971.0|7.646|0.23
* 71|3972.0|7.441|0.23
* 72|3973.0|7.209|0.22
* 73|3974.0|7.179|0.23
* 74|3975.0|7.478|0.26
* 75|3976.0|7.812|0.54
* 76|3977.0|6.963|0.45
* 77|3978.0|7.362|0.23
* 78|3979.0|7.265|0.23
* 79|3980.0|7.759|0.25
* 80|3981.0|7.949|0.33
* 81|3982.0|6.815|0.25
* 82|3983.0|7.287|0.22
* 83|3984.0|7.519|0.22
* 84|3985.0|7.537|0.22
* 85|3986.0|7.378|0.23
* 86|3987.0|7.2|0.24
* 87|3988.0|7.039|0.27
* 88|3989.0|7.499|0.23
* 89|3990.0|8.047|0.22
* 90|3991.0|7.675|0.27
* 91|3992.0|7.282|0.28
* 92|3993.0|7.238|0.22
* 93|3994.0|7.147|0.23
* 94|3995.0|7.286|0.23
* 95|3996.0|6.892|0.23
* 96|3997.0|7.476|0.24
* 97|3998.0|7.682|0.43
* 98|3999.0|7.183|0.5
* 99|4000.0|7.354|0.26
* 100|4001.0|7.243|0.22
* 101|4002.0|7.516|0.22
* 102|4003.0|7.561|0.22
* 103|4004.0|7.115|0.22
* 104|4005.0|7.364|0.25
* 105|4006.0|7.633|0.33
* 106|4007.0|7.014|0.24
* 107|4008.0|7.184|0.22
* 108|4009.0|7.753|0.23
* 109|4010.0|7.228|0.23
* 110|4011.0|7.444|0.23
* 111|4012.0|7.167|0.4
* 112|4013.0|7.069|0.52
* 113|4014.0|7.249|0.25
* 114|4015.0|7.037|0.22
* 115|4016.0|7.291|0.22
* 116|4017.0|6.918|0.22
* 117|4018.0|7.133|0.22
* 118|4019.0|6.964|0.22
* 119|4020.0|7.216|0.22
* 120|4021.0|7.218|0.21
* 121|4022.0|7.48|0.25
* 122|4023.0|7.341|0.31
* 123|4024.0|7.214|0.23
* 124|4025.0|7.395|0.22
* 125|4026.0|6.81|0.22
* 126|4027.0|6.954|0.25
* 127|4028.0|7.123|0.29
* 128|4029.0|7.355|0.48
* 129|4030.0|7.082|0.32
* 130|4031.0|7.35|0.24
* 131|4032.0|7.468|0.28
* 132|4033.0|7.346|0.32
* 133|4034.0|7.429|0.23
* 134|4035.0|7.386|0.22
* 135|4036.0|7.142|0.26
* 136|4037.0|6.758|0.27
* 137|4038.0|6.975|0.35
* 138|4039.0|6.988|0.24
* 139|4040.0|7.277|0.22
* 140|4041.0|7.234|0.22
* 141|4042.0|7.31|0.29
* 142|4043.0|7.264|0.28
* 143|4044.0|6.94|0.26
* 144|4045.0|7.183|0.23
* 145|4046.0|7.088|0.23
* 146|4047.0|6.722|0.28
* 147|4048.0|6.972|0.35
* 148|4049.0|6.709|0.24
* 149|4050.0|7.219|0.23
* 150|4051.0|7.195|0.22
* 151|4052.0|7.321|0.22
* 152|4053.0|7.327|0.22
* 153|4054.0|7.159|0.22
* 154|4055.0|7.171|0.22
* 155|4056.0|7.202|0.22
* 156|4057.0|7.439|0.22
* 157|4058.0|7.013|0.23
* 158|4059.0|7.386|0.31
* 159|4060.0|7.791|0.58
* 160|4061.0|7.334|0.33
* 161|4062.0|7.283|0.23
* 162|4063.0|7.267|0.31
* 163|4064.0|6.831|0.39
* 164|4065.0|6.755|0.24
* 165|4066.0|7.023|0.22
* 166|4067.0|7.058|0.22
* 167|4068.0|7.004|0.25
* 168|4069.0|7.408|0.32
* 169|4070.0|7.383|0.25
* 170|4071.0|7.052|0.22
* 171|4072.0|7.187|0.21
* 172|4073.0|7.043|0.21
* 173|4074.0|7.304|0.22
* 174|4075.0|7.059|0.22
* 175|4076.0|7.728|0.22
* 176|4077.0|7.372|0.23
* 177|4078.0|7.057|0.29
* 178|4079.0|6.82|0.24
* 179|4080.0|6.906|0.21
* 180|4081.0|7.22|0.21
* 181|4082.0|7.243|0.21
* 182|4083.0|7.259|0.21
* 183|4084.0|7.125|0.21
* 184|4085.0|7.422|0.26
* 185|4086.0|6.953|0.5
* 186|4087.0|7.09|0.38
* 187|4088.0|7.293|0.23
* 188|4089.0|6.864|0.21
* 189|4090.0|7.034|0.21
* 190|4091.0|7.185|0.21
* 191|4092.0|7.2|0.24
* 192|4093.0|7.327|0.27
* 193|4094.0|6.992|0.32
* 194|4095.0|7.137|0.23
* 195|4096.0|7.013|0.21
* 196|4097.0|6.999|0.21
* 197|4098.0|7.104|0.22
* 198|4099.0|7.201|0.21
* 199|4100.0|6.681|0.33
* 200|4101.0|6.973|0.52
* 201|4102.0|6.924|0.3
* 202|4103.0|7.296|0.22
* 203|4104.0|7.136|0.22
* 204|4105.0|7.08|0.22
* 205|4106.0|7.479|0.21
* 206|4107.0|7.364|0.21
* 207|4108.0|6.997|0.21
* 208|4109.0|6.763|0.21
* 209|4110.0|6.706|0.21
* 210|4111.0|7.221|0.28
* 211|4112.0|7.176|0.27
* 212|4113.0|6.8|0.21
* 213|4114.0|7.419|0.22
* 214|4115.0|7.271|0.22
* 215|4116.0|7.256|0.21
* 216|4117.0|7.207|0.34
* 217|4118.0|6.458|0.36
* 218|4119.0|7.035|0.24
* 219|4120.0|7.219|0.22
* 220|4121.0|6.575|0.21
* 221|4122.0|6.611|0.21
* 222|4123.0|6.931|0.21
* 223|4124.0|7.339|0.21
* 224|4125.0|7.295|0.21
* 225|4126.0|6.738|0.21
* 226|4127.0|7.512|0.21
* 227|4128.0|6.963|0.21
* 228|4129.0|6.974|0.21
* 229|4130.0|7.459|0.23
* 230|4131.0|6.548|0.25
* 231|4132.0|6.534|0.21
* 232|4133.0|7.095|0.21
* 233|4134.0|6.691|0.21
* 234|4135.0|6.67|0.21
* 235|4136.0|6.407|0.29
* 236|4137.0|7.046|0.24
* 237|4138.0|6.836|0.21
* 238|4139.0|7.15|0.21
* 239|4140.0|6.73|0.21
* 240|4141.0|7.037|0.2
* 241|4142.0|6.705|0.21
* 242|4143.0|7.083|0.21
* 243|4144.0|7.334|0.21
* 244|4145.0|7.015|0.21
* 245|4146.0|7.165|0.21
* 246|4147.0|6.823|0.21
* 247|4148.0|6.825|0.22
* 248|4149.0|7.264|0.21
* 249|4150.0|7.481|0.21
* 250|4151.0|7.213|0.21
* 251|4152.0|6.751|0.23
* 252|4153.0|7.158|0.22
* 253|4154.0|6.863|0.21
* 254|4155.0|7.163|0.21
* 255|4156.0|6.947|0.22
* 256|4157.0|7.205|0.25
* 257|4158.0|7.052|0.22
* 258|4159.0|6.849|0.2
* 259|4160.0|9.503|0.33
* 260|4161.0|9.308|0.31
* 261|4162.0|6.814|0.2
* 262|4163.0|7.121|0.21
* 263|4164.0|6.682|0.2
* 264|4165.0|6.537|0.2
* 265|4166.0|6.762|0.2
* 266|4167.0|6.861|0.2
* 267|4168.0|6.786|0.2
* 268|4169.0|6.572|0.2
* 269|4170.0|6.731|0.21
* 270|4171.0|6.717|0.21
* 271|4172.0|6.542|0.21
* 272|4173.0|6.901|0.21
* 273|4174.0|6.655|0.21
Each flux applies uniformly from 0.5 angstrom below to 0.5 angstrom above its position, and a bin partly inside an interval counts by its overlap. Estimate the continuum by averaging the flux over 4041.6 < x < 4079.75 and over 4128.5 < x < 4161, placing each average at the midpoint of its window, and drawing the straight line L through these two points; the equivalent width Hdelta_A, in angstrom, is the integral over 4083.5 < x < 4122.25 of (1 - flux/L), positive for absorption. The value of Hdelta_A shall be 0.30 angstrom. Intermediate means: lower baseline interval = 7.17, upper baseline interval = 7.08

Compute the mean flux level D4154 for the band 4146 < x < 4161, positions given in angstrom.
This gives 7.29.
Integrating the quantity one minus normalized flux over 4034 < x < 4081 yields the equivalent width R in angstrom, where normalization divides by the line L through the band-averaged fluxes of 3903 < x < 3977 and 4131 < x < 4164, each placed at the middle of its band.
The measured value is 1.7 angstrom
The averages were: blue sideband 7.86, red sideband 7.1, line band 7.16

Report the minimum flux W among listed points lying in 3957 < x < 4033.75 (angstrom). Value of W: 6.81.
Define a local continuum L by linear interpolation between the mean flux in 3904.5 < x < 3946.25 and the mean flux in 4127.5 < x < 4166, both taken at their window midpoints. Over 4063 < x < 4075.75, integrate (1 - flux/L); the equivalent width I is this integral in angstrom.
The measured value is 0.5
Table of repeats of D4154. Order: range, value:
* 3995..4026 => 7.27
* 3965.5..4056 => 7.28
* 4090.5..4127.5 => 7.07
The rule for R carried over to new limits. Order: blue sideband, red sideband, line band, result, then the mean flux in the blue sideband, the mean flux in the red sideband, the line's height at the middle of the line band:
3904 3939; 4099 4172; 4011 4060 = 2.04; 8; 7.04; 7.49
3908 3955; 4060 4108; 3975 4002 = 0.96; 7.96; 7.14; 7.66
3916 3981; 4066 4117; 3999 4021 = 0.70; 7.77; 7.13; 7.49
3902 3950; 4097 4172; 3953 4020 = 2.38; 7.98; 7.04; 7.71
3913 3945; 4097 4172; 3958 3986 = 1.00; 7.97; 7.04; 7.78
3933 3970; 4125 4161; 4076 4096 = 0.40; 7.76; 7.09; 7.29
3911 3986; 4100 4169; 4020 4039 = 0.66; 7.78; 7.06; 7.47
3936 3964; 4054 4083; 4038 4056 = 0.44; 7.78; 7.19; 7.3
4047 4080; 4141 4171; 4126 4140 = 0.45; 7.17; 7.12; 7.13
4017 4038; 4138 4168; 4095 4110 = 0.21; 7.2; 7.14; 7.16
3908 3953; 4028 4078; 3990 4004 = 0.33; 7.97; 7.19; 7.54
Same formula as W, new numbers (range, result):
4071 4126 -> 6.458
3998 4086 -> 6.709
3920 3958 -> 7.18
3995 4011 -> 6.892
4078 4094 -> 6.82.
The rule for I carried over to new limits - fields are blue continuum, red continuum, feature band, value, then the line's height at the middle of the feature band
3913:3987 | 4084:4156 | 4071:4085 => 0.1 angstrom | 7.21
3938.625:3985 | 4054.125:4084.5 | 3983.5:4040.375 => 1.3 angstrom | 7.44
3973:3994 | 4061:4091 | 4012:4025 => 0.2 angstrom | 7.3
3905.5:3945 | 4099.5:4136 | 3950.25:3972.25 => 0.3 angstrom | 7.81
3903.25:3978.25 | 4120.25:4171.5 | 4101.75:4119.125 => 0.2 angstrom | 7.17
